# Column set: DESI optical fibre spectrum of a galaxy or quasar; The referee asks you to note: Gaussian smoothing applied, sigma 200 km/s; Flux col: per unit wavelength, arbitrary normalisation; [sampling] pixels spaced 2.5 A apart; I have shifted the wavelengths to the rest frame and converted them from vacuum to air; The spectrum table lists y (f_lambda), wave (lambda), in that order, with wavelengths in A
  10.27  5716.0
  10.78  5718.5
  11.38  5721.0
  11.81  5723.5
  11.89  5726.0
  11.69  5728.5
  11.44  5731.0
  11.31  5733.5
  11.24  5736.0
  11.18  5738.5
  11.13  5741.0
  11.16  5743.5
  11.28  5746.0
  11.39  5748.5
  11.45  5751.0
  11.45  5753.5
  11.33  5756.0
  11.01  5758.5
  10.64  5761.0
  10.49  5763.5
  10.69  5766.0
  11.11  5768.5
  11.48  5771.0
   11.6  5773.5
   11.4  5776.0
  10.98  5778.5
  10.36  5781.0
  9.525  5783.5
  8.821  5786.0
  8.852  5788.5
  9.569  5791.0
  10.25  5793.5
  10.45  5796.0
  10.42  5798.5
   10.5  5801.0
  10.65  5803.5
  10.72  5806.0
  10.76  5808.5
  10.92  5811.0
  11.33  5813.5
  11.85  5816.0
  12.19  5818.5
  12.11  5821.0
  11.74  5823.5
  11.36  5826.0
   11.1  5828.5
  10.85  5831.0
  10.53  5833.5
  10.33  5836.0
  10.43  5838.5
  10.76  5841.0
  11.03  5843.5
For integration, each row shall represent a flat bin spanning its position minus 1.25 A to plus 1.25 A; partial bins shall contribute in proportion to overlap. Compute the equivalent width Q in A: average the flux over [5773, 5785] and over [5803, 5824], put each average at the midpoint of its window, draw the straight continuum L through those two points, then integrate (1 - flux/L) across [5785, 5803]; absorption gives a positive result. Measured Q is 1.8 A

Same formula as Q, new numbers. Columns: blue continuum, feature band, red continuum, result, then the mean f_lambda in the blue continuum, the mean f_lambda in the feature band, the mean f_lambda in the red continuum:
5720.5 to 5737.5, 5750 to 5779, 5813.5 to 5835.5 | 0.9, 11.5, 11.1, 11.4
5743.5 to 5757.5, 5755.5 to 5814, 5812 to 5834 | 4.4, 11.4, 10.6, 11.5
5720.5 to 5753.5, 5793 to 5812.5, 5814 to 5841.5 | 1.2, 11.4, 10.6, 11.2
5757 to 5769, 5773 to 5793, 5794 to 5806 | 1.0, 10.8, 10.1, 10.5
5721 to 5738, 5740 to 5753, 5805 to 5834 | 0.2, 11.5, 11.3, 11.3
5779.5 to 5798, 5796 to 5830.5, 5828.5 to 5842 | -3.2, 9.74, 11.2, 10.6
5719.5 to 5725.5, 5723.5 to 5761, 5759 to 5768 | -0.6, 11.6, 11.3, 10.7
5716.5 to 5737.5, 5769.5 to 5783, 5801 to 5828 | 0.3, 11.4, 11.1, 11.3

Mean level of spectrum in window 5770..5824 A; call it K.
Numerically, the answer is 10.7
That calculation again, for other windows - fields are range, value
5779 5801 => 9.86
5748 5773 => 11.1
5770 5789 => 10.4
